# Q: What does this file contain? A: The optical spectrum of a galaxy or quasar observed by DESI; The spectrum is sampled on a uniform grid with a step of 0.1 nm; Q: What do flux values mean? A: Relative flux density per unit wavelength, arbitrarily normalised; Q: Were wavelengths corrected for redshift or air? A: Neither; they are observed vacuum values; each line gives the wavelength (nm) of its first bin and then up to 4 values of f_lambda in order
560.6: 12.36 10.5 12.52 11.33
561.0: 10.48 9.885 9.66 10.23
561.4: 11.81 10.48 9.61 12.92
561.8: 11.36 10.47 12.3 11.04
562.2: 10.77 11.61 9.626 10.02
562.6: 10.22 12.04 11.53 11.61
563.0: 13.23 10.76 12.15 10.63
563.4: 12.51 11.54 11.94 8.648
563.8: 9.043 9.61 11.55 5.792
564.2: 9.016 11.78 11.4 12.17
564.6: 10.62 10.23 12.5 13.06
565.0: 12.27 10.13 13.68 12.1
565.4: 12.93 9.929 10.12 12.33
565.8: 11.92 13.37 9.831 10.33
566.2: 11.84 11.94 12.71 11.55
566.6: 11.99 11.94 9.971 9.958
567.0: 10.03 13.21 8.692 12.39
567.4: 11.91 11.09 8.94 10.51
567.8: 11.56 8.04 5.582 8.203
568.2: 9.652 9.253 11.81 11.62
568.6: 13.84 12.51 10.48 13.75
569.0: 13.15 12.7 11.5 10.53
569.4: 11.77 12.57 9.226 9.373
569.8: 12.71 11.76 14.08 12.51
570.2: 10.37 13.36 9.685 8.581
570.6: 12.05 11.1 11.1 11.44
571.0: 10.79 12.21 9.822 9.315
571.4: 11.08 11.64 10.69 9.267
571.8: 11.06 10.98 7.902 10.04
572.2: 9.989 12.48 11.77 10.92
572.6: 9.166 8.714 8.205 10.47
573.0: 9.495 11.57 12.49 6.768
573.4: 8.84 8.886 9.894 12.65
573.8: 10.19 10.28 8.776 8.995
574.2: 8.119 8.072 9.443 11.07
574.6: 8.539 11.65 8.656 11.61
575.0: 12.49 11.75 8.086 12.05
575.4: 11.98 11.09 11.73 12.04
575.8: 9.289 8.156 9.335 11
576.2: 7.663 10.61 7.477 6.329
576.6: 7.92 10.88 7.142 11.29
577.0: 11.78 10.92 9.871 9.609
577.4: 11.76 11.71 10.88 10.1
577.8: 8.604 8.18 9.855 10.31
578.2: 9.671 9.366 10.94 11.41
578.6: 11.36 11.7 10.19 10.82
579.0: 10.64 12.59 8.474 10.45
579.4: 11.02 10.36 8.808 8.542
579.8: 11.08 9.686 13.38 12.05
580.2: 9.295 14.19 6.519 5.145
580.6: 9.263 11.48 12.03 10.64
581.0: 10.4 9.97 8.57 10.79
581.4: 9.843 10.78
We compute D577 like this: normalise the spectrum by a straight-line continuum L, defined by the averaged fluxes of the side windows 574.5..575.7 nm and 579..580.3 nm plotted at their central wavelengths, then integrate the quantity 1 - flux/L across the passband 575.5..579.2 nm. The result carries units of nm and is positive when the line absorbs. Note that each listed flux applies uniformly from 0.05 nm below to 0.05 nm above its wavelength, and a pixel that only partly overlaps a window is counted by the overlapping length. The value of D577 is 0.24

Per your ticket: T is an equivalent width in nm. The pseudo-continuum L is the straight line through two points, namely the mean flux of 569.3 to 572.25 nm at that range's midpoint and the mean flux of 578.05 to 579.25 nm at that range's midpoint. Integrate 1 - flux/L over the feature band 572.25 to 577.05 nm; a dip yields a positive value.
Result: 0.36 nm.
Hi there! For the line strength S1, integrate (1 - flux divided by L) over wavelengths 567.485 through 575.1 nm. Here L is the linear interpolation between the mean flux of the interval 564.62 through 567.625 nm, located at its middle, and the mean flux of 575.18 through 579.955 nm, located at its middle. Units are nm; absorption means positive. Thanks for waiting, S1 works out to 0.21 nm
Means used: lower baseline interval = 11.4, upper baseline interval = 10.1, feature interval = 10.6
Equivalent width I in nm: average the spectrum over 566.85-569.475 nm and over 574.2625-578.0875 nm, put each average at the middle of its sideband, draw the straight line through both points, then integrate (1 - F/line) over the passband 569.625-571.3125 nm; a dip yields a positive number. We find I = -0.09 nm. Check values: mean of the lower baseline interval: 10.9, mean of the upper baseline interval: 10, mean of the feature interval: 11.2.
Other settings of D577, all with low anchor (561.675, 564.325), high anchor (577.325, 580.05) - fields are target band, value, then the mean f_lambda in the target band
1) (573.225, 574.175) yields 0.094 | 9.52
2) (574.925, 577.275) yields 0.101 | 10.1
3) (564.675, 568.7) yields -0.128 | 11.1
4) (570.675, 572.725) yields 0.011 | 10.6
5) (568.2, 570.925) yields -0.224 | 11.6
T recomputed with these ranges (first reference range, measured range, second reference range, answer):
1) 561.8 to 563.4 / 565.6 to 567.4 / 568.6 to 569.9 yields 0.03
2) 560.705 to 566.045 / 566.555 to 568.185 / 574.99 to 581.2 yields 0.09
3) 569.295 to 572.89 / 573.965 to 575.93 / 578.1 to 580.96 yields 0.07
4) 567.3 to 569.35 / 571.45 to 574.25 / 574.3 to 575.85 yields 0.19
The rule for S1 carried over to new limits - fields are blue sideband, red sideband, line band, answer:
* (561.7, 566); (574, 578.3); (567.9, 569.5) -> -0.05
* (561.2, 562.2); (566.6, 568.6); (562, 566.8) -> -0.22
